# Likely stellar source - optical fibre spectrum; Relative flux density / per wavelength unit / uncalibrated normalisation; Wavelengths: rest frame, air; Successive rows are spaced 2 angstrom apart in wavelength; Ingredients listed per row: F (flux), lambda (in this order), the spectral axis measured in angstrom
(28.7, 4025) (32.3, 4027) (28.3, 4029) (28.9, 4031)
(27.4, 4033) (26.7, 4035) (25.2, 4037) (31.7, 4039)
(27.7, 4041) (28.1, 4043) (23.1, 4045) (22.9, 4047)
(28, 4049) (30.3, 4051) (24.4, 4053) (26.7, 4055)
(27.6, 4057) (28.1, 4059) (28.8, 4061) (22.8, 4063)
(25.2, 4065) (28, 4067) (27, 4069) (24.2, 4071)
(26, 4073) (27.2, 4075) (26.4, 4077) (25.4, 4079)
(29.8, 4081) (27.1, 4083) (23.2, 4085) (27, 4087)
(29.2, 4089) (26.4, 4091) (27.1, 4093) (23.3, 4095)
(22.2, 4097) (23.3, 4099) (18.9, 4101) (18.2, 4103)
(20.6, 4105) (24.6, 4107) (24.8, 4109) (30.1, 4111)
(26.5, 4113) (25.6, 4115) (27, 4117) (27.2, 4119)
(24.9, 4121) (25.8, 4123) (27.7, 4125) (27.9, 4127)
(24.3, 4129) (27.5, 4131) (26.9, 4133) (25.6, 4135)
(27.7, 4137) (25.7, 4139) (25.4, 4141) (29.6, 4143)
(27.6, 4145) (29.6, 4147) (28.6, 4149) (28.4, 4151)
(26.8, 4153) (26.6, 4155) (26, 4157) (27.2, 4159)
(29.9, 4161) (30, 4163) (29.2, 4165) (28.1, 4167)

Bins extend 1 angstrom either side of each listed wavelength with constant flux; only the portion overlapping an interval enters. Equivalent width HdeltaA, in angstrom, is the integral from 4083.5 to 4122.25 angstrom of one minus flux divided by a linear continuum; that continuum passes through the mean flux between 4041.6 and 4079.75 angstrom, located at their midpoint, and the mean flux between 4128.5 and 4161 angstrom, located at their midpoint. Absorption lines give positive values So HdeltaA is 2.9 angstrom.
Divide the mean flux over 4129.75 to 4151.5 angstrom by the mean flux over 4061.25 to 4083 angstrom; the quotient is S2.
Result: 1.04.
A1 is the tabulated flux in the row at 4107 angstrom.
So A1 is 24.6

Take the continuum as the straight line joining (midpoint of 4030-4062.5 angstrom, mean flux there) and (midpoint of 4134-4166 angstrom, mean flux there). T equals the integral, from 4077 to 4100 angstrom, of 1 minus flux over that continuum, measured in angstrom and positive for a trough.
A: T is 1.30 angstrom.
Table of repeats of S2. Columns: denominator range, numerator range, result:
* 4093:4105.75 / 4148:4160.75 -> 1.27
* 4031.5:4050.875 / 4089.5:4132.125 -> 0.93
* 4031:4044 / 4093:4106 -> 0.77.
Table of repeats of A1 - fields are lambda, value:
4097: 22.2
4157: 26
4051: 30.3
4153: 26.8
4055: 26.7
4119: 27.2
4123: 25.8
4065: 25.2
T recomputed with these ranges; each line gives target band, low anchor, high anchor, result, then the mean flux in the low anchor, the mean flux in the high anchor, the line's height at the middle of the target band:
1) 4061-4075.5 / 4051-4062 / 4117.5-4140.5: 0.70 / 27.4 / 26.5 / 27.3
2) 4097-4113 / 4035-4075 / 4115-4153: 2.25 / 26.6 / 27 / 26.9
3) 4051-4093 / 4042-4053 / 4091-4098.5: -2.17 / 26.3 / 24.4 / 25.3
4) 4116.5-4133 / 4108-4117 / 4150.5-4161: 0.22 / 26.8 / 27.2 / 26.9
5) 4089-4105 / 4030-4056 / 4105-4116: 1.85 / 27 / 25.8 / 26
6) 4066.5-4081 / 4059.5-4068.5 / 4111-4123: -0.06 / 26.4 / 26.5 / 26.4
